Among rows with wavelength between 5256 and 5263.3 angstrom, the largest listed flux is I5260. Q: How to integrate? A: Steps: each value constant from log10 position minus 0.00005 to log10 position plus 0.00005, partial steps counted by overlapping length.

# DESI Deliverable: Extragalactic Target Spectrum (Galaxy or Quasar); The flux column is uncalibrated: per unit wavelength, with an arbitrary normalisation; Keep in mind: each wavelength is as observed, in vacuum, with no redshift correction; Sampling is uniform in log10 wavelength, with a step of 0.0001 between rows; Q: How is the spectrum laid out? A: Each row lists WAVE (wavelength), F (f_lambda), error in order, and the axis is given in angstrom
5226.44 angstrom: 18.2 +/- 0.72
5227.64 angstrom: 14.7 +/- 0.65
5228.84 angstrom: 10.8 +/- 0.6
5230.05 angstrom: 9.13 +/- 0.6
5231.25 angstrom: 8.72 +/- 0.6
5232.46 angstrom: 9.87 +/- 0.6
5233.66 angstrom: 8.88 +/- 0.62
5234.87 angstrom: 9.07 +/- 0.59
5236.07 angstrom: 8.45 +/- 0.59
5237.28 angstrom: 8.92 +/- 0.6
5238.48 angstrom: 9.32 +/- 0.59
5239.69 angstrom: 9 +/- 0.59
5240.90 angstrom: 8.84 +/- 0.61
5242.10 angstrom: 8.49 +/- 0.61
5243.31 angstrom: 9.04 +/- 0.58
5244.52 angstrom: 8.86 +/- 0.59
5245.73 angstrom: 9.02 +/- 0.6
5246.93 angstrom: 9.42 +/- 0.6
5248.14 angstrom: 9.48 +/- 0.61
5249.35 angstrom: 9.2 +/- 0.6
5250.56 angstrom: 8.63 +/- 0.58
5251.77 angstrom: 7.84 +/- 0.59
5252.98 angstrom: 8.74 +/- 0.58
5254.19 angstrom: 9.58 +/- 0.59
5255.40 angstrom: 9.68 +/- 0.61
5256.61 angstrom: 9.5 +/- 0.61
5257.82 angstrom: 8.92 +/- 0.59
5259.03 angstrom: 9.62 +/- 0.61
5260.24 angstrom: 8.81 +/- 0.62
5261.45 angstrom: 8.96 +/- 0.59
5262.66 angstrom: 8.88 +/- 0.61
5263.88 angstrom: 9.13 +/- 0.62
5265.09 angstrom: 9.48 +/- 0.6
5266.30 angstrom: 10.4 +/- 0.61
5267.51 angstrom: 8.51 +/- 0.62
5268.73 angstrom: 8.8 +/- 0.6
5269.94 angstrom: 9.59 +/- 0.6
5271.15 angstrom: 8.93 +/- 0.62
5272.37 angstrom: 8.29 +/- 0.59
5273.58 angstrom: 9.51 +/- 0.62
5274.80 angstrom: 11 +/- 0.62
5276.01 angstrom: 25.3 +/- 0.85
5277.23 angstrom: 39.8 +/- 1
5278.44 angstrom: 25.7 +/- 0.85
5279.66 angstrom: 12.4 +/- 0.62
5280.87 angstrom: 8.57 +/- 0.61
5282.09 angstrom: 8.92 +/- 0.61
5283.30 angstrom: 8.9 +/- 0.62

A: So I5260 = 9.62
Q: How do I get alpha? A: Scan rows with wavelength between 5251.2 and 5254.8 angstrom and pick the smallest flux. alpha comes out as 7.84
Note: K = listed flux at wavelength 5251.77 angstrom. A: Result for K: 7.84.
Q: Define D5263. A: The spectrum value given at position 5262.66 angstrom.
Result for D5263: 8.88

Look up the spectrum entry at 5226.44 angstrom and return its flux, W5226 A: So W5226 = 18.2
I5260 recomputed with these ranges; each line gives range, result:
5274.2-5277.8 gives 39.8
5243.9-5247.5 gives 9.42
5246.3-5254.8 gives 9.58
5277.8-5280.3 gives 25.7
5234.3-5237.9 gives 9.07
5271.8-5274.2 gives 9.51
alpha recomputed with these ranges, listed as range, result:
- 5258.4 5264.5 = 8.81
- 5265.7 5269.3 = 8.51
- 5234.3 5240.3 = 8.45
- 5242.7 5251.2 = 8.63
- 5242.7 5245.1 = 8.86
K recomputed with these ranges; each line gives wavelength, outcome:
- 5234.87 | 9.07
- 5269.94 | 9.59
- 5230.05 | 9.13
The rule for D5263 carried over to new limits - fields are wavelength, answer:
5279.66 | 12.4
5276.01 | 25.3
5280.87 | 8.57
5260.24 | 8.81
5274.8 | 11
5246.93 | 9.42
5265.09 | 9.48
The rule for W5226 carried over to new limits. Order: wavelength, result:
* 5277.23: 39.8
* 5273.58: 9.51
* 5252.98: 8.74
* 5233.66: 8.88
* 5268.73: 8.8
